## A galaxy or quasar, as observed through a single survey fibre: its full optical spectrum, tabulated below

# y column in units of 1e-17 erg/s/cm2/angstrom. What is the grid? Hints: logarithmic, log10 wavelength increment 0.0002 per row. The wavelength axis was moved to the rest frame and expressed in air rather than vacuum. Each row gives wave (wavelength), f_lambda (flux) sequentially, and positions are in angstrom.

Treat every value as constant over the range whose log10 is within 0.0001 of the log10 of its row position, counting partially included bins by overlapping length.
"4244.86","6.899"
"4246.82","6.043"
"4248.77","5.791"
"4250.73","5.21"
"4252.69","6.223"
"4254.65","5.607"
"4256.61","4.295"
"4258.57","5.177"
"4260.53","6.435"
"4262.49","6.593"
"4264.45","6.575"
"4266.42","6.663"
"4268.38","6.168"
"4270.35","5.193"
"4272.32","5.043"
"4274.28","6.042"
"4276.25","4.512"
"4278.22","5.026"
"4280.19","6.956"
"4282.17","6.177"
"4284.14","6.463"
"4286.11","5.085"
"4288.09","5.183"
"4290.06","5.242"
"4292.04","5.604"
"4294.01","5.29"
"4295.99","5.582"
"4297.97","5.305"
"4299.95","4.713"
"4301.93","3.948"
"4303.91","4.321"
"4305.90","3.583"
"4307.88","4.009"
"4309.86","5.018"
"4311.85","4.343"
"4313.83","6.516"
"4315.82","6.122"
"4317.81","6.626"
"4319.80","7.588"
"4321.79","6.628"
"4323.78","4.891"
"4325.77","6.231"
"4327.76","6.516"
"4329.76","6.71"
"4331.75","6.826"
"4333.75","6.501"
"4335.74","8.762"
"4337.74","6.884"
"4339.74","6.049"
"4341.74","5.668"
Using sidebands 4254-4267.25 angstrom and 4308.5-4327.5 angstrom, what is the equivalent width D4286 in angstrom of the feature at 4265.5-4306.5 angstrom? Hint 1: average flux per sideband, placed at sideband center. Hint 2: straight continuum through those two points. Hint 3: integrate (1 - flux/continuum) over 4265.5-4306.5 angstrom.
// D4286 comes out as 4.0 angstrom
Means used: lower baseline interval 5.91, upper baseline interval 5.98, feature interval 5.35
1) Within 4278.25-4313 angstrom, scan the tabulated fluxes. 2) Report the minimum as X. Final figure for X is 3.583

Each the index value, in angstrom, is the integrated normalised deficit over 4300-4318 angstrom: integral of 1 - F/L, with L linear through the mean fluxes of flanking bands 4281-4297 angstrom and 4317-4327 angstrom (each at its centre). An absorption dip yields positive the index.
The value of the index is 3.66 angstrom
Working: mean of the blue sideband 5.59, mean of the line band 4.86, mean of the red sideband 6.39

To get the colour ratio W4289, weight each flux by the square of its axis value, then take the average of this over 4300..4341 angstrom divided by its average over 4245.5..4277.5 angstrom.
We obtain 1.06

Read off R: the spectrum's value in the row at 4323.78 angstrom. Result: 4.891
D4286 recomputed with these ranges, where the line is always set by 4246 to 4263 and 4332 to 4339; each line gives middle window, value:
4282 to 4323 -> 7.7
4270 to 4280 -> 1.3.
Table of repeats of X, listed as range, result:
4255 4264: 4.295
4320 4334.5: 4.891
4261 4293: 4.512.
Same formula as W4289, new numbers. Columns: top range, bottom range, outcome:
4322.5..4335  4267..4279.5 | 1.20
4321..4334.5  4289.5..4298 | 1.18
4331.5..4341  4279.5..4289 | 1.20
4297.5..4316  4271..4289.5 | 0.85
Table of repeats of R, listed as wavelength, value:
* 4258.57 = 5.177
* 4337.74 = 6.884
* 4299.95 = 4.713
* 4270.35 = 5.193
